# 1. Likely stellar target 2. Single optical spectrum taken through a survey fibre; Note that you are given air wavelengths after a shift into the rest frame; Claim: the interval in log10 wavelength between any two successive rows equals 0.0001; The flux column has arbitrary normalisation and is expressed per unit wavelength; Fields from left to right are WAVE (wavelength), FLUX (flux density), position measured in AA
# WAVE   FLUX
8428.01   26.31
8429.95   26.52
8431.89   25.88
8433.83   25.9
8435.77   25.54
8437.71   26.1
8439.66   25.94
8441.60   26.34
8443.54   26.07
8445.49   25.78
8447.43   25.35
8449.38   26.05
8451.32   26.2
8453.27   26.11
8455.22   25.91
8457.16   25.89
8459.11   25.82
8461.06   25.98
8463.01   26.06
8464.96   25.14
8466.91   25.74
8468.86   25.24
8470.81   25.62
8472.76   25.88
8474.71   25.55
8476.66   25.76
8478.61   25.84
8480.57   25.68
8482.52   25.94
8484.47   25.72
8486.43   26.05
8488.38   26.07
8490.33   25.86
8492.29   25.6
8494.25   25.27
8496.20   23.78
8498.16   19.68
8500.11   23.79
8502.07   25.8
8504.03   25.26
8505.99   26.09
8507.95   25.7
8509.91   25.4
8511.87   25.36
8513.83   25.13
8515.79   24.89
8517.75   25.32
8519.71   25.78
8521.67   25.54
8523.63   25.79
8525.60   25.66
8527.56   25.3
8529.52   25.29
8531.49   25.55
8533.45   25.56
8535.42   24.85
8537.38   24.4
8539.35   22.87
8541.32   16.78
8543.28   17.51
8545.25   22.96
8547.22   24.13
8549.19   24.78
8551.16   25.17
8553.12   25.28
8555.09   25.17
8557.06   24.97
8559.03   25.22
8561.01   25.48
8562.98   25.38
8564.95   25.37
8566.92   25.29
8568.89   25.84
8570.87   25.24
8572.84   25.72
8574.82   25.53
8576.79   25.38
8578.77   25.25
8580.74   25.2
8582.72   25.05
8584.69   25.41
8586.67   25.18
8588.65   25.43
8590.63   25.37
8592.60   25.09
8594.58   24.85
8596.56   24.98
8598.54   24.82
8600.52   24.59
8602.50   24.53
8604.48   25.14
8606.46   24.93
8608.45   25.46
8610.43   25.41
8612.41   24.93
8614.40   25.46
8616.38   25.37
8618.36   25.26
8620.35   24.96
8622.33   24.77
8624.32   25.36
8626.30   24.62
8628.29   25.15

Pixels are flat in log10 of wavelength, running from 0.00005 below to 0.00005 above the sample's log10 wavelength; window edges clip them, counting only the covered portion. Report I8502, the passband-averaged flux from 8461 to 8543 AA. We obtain 25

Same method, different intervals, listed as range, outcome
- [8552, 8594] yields 25.3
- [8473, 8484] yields 25.8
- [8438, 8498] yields 25.7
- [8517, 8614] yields 24.8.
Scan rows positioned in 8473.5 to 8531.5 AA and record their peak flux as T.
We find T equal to 26.09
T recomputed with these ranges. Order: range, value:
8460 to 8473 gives 26.06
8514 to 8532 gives 25.79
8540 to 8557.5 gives 25.28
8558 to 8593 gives 25.84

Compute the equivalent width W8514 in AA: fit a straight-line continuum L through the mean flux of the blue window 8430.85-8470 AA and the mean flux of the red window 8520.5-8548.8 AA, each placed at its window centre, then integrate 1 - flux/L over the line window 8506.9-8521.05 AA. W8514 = -0.6 AA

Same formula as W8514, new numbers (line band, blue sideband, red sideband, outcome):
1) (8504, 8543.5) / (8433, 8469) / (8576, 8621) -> 1.42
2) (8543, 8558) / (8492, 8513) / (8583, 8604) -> 0.50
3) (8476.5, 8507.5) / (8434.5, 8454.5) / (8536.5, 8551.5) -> -1.26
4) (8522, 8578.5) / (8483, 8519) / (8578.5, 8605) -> 1.18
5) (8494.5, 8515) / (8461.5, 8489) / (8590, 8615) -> 0.76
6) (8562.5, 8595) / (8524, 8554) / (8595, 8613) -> -1.10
